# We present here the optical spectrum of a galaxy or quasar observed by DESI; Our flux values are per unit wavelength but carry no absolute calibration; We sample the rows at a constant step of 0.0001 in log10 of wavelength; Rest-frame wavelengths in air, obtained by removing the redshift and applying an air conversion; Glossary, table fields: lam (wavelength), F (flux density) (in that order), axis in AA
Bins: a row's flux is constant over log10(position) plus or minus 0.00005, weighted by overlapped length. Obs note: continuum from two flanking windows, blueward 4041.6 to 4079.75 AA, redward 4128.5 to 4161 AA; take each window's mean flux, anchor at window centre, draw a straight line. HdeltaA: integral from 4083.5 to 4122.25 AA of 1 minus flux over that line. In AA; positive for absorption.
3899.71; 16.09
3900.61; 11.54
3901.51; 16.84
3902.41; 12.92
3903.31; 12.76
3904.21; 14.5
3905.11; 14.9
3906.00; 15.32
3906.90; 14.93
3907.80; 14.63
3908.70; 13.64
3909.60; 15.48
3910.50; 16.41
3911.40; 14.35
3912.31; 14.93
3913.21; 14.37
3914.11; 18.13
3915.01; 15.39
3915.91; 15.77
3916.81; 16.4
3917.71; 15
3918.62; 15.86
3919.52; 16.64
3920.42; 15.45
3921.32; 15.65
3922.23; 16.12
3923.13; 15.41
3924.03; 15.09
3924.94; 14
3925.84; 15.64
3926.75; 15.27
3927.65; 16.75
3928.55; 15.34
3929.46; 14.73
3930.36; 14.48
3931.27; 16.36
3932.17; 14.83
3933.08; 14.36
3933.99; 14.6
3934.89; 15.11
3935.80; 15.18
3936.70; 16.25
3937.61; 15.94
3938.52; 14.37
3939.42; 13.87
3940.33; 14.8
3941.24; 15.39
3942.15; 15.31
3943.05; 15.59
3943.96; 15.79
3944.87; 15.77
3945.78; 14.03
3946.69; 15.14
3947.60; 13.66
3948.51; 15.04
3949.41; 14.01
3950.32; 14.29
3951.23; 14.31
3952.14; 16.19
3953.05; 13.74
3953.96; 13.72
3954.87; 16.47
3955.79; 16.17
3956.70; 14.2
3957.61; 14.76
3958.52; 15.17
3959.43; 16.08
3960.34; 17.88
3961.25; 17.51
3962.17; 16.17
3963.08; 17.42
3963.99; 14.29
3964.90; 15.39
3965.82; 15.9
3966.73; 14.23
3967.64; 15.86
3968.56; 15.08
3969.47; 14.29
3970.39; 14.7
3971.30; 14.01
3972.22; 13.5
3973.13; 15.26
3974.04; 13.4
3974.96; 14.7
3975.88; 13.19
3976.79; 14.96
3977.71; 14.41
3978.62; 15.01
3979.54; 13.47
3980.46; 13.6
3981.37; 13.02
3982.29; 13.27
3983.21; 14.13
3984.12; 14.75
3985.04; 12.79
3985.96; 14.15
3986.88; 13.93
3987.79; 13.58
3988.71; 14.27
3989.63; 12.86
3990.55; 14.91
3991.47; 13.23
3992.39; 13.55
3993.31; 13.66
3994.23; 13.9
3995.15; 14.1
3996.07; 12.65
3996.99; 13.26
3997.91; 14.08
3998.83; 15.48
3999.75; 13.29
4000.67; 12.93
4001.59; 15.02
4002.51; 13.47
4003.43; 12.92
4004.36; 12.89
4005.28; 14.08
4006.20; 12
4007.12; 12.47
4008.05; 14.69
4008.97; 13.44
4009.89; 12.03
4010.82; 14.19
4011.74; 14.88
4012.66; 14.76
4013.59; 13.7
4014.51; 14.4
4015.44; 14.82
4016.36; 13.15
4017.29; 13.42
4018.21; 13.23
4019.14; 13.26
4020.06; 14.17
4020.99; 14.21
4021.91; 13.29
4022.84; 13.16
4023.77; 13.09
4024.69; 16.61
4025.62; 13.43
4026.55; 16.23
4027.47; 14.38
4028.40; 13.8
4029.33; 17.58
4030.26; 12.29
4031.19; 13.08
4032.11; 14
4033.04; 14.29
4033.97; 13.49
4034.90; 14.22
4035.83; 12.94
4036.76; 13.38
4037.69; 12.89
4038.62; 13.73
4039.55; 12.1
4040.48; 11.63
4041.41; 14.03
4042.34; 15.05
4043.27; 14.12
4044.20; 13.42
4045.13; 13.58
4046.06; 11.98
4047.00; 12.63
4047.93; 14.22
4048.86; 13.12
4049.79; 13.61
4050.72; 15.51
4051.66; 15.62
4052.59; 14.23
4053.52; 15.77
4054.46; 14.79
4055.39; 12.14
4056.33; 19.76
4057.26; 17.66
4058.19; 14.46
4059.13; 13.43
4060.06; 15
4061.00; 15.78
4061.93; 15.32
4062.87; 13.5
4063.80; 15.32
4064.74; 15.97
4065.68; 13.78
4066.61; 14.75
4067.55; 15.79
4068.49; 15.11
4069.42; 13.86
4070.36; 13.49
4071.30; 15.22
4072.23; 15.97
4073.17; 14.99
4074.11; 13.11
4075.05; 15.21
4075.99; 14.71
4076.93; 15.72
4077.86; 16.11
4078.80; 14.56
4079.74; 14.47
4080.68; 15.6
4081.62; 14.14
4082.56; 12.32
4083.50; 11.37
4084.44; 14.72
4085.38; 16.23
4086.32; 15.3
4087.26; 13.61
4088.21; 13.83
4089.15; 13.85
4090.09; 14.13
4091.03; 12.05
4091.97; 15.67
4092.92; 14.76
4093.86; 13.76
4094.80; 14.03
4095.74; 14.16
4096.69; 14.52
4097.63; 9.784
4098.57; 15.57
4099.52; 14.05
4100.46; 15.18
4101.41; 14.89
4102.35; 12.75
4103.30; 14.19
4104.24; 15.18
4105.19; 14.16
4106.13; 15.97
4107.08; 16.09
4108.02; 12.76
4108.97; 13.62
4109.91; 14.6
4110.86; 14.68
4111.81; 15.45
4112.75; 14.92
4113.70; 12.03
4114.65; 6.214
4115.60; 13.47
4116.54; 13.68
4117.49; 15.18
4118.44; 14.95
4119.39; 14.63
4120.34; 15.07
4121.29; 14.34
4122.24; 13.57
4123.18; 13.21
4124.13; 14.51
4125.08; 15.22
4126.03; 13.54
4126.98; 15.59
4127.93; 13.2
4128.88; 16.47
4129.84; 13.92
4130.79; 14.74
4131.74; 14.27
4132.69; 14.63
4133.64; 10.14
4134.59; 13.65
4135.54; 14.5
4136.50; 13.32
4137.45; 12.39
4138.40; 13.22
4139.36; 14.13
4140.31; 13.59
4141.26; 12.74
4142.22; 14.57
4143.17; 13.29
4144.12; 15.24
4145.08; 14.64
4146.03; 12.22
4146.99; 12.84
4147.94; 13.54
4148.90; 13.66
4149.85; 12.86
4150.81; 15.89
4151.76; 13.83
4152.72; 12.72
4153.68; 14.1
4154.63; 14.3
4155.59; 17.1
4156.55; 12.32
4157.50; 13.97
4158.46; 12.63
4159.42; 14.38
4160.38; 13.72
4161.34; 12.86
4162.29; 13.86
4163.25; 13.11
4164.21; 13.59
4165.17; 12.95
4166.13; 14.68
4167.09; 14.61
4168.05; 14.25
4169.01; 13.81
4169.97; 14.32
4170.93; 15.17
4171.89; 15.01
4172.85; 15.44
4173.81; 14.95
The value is 0.51 AA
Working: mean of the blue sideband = 14.7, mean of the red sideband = 13.8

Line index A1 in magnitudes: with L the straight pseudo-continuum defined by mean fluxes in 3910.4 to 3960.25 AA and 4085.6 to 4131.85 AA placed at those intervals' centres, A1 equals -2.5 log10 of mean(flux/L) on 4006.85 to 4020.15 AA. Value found 0.07 mag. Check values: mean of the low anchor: 15.2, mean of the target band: 13.8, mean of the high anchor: 14.1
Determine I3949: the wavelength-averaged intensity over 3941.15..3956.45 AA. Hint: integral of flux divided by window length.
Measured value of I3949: 15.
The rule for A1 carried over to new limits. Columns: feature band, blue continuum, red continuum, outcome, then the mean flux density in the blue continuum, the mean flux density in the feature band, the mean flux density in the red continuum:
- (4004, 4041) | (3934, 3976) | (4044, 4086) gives 0.08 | 15.1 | 13.7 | 14.6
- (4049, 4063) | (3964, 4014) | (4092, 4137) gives -0.08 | 14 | 15.1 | 14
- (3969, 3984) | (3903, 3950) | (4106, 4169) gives 0.06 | 15.2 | 14.1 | 13.9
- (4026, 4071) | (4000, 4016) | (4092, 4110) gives -0.03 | 13.7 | 14.3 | 14.2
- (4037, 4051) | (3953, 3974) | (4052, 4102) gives 0.11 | 15.3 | 13.4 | 14.6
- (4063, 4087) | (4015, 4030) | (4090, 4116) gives -0.05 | 14.2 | 14.7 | 13.9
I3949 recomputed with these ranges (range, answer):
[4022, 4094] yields 14.3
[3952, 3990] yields 14.7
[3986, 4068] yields 14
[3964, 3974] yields 14.7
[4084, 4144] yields 14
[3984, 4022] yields 13.7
